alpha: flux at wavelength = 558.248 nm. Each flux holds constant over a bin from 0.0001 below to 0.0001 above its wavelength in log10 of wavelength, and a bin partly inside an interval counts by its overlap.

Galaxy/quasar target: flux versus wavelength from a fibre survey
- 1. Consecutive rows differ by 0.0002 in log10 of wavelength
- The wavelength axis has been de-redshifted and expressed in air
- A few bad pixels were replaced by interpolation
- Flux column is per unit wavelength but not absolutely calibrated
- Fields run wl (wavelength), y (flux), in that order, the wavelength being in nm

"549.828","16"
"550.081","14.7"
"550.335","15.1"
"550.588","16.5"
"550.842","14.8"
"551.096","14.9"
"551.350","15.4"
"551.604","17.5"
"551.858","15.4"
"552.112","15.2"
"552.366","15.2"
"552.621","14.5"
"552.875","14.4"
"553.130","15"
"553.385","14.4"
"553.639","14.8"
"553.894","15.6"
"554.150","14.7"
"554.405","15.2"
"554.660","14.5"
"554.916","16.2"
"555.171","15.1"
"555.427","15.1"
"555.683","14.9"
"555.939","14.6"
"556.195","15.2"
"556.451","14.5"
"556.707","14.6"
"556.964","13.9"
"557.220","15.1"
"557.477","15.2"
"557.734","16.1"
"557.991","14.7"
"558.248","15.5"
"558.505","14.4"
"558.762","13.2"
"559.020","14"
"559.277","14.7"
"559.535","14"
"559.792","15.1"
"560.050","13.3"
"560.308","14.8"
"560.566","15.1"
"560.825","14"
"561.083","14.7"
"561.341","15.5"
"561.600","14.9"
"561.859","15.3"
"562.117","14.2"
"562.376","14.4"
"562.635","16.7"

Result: 15.5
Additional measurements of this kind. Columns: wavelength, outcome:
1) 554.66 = 14.5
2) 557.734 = 16.1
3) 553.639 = 14.8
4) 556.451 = 14.5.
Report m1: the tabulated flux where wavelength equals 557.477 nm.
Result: 15.2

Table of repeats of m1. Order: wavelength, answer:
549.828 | 16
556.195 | 15.2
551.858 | 15.4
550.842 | 14.8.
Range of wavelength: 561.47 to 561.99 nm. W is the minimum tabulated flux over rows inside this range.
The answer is 14.9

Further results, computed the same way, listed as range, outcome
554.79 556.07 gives 14.6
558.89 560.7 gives 13.3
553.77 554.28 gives 14.7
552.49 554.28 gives 14.4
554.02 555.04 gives 14.5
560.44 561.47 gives 14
